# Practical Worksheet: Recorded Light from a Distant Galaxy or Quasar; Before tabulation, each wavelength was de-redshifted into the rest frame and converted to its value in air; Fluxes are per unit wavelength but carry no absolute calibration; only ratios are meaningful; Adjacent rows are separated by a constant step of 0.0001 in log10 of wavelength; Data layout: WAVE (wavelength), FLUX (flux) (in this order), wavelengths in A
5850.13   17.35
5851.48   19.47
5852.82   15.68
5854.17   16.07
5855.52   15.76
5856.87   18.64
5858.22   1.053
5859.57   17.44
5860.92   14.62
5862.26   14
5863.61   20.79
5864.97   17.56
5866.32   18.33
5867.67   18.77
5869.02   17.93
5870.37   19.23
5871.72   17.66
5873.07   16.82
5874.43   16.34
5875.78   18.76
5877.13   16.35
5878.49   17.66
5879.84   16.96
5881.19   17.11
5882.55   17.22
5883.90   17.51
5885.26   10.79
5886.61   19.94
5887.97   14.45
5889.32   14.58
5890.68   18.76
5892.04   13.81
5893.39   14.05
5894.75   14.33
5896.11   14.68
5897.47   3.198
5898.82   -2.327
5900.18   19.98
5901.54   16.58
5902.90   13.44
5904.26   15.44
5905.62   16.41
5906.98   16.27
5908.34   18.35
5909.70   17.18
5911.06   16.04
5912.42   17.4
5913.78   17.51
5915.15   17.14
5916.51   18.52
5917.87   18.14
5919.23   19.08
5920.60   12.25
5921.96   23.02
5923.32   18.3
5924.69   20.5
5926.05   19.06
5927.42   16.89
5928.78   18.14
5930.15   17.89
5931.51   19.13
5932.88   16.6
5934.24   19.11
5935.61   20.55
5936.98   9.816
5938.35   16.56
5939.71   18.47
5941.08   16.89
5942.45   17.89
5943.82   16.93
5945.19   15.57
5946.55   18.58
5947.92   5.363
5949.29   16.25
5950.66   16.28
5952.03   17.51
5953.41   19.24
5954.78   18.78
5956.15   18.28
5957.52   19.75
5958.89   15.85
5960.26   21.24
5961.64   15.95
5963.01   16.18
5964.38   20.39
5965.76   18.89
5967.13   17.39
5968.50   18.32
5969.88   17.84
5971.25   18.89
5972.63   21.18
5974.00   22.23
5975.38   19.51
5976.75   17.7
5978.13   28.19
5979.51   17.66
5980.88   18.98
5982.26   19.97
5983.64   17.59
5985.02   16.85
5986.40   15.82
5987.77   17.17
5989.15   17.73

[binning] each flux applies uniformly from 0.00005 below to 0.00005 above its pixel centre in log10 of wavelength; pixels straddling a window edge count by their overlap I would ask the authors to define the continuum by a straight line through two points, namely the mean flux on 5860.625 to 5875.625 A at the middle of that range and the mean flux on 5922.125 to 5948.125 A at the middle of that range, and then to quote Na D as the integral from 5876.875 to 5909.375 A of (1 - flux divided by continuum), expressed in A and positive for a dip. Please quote 4.9 A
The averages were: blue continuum 17.6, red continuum 17.3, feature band 14.8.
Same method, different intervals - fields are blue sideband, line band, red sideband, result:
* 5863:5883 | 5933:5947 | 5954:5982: 1.3 A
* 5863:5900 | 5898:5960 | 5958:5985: 2.5 A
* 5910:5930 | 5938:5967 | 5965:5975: 2.5 A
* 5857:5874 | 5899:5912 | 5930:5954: 0.4 A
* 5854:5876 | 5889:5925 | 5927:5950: 1.9 A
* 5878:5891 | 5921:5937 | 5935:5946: -1.9 A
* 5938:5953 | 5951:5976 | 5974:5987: -1.4 A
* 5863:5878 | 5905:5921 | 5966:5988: 1.2 A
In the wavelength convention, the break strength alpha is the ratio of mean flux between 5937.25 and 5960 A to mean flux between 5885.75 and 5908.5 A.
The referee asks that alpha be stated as 1.19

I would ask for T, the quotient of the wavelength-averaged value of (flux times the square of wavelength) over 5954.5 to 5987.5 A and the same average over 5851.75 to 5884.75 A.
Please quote 1.18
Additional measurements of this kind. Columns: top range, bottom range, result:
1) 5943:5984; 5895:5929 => 1.16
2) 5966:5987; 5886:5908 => 1.41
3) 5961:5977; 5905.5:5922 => 1.10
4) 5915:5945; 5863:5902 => 1.14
